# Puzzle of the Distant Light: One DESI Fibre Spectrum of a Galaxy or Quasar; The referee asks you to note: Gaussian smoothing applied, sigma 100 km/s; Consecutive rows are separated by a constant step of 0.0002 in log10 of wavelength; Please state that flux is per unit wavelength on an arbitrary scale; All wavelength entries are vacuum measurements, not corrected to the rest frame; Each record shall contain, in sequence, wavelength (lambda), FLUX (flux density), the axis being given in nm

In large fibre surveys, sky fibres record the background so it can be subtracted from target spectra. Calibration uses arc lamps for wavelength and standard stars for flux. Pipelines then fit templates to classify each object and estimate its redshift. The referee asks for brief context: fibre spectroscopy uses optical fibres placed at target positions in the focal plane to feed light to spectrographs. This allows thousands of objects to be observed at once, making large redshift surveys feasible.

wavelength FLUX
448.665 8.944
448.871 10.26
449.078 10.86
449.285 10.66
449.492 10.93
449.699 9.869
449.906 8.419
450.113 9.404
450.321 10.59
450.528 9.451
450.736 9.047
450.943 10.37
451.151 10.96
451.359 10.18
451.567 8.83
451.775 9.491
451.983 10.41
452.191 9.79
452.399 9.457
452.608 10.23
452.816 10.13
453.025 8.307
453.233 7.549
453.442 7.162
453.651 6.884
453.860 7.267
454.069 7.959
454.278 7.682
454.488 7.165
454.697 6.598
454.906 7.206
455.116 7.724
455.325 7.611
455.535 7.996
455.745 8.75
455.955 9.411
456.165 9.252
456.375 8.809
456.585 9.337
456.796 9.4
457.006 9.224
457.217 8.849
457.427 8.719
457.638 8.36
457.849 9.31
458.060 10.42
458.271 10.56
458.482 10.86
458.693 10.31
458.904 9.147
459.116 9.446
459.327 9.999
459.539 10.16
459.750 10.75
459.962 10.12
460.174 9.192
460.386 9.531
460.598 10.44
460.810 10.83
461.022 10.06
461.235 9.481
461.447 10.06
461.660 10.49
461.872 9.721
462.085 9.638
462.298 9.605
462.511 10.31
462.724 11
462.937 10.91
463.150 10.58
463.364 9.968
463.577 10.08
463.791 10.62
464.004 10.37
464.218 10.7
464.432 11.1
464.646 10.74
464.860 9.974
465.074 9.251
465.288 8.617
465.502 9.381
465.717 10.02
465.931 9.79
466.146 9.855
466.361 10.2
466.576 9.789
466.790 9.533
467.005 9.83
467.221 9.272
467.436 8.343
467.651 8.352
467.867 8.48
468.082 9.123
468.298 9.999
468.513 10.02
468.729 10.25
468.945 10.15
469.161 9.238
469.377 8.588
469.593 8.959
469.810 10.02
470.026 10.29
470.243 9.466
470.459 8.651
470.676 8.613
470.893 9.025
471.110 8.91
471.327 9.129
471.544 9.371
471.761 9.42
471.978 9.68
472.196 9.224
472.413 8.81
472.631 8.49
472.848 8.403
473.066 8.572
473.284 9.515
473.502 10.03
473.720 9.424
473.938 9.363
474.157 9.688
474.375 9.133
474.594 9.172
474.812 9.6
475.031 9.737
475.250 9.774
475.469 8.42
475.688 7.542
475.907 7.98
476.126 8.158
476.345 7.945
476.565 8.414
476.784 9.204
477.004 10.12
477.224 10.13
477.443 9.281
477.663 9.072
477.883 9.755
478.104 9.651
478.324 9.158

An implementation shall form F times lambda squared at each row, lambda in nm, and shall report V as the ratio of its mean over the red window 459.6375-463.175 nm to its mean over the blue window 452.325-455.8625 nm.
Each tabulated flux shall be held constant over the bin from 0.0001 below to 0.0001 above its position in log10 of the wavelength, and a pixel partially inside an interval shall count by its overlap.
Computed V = 1.3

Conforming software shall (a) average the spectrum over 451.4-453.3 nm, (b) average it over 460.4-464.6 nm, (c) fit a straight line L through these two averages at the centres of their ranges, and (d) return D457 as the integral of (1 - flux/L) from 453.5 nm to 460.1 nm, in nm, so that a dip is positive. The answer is 0.64 nm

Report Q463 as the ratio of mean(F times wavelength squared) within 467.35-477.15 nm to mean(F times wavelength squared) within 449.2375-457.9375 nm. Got 1.11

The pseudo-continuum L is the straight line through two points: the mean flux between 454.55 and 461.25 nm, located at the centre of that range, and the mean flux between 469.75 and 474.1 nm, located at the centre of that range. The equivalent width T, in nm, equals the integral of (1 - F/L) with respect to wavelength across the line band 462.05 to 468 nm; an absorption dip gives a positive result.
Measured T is -0.392 nm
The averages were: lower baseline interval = 9.3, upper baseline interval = 9.22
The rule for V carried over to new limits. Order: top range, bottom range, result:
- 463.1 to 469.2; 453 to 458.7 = 1.20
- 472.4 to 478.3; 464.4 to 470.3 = 0.98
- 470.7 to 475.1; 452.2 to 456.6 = 1.21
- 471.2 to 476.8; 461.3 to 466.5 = 0.93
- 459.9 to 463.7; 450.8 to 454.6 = 1.19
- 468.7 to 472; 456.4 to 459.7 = 1.02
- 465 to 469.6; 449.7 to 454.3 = 1.11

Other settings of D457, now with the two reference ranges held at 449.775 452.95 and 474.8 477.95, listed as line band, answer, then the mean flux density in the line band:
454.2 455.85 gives 0.35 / 7.59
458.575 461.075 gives -0.13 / 10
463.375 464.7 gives -0.17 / 10.6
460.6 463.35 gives -0.23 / 10.2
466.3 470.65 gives -0.08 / 9.4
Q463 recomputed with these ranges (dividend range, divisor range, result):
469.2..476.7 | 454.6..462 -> 1.03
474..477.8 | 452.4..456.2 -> 1.23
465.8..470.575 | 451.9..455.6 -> 1.24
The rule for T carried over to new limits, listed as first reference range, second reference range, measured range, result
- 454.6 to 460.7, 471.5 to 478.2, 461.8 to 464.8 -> -0.39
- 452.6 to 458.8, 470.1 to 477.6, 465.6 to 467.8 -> -0.14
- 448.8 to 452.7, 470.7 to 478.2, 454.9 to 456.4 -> 0.21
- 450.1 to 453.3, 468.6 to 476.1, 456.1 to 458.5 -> 0.04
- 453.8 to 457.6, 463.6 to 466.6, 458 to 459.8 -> -0.26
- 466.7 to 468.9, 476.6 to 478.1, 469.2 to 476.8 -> 0.32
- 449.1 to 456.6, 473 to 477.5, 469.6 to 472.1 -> -0.07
